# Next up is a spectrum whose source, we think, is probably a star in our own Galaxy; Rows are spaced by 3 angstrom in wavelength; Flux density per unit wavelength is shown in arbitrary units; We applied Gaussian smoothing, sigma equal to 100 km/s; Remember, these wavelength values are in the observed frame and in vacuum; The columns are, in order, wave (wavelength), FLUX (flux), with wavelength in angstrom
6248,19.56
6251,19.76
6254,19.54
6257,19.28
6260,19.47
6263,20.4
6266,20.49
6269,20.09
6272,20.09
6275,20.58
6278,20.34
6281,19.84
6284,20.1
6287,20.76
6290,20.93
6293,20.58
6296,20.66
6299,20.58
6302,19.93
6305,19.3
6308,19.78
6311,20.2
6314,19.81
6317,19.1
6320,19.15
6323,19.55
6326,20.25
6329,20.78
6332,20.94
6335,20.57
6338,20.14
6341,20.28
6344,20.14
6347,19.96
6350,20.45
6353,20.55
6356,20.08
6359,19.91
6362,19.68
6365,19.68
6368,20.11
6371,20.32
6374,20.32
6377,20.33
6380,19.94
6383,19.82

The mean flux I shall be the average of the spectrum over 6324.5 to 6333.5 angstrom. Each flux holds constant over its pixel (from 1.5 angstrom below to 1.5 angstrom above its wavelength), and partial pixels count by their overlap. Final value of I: 20.7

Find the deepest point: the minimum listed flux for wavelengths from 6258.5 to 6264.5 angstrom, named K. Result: 19.47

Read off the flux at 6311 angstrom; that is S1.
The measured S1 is 20.2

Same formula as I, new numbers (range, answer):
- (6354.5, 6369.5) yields 19.9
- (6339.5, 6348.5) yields 20.1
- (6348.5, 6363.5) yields 20.1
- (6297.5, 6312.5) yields 20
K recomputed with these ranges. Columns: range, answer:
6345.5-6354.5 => 19.96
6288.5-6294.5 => 20.58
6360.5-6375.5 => 19.68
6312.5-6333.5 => 19.1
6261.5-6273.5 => 20.09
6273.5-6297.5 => 19.84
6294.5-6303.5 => 19.93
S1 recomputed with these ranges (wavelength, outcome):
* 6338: 20.14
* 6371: 20.32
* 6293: 20.58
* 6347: 19.96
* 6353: 20.55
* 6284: 20.1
